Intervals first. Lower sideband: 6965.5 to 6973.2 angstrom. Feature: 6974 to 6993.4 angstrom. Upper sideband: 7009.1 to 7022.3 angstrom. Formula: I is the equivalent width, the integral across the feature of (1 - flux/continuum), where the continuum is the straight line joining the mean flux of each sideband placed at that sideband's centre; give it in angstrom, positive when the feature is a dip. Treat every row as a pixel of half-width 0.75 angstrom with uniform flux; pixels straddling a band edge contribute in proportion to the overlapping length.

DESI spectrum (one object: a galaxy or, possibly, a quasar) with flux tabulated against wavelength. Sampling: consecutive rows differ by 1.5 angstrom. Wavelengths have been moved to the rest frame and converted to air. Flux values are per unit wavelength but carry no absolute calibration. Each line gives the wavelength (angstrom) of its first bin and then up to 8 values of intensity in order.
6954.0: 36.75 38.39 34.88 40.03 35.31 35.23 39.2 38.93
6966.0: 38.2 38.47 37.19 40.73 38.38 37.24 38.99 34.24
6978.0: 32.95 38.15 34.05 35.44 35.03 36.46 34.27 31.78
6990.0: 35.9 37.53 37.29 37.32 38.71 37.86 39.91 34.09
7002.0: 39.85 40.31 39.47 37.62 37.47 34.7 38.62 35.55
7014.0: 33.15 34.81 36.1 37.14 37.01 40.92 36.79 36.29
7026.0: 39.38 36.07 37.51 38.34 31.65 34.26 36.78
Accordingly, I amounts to 1.2 angstrom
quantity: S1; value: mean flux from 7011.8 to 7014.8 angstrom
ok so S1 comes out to 34.3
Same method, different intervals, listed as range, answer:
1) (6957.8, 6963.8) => 37.4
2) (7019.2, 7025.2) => 37.8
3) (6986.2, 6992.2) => 34.9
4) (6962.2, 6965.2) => 39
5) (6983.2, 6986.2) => 35.7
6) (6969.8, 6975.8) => 38.8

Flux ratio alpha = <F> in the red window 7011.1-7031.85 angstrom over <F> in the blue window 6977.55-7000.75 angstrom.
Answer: 1.0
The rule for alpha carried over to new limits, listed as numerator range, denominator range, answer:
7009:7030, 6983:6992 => 1.05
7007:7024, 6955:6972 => 0.97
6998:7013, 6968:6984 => 1.03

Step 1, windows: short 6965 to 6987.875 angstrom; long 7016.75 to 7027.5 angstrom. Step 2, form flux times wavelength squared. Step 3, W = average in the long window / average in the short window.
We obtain 1.04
